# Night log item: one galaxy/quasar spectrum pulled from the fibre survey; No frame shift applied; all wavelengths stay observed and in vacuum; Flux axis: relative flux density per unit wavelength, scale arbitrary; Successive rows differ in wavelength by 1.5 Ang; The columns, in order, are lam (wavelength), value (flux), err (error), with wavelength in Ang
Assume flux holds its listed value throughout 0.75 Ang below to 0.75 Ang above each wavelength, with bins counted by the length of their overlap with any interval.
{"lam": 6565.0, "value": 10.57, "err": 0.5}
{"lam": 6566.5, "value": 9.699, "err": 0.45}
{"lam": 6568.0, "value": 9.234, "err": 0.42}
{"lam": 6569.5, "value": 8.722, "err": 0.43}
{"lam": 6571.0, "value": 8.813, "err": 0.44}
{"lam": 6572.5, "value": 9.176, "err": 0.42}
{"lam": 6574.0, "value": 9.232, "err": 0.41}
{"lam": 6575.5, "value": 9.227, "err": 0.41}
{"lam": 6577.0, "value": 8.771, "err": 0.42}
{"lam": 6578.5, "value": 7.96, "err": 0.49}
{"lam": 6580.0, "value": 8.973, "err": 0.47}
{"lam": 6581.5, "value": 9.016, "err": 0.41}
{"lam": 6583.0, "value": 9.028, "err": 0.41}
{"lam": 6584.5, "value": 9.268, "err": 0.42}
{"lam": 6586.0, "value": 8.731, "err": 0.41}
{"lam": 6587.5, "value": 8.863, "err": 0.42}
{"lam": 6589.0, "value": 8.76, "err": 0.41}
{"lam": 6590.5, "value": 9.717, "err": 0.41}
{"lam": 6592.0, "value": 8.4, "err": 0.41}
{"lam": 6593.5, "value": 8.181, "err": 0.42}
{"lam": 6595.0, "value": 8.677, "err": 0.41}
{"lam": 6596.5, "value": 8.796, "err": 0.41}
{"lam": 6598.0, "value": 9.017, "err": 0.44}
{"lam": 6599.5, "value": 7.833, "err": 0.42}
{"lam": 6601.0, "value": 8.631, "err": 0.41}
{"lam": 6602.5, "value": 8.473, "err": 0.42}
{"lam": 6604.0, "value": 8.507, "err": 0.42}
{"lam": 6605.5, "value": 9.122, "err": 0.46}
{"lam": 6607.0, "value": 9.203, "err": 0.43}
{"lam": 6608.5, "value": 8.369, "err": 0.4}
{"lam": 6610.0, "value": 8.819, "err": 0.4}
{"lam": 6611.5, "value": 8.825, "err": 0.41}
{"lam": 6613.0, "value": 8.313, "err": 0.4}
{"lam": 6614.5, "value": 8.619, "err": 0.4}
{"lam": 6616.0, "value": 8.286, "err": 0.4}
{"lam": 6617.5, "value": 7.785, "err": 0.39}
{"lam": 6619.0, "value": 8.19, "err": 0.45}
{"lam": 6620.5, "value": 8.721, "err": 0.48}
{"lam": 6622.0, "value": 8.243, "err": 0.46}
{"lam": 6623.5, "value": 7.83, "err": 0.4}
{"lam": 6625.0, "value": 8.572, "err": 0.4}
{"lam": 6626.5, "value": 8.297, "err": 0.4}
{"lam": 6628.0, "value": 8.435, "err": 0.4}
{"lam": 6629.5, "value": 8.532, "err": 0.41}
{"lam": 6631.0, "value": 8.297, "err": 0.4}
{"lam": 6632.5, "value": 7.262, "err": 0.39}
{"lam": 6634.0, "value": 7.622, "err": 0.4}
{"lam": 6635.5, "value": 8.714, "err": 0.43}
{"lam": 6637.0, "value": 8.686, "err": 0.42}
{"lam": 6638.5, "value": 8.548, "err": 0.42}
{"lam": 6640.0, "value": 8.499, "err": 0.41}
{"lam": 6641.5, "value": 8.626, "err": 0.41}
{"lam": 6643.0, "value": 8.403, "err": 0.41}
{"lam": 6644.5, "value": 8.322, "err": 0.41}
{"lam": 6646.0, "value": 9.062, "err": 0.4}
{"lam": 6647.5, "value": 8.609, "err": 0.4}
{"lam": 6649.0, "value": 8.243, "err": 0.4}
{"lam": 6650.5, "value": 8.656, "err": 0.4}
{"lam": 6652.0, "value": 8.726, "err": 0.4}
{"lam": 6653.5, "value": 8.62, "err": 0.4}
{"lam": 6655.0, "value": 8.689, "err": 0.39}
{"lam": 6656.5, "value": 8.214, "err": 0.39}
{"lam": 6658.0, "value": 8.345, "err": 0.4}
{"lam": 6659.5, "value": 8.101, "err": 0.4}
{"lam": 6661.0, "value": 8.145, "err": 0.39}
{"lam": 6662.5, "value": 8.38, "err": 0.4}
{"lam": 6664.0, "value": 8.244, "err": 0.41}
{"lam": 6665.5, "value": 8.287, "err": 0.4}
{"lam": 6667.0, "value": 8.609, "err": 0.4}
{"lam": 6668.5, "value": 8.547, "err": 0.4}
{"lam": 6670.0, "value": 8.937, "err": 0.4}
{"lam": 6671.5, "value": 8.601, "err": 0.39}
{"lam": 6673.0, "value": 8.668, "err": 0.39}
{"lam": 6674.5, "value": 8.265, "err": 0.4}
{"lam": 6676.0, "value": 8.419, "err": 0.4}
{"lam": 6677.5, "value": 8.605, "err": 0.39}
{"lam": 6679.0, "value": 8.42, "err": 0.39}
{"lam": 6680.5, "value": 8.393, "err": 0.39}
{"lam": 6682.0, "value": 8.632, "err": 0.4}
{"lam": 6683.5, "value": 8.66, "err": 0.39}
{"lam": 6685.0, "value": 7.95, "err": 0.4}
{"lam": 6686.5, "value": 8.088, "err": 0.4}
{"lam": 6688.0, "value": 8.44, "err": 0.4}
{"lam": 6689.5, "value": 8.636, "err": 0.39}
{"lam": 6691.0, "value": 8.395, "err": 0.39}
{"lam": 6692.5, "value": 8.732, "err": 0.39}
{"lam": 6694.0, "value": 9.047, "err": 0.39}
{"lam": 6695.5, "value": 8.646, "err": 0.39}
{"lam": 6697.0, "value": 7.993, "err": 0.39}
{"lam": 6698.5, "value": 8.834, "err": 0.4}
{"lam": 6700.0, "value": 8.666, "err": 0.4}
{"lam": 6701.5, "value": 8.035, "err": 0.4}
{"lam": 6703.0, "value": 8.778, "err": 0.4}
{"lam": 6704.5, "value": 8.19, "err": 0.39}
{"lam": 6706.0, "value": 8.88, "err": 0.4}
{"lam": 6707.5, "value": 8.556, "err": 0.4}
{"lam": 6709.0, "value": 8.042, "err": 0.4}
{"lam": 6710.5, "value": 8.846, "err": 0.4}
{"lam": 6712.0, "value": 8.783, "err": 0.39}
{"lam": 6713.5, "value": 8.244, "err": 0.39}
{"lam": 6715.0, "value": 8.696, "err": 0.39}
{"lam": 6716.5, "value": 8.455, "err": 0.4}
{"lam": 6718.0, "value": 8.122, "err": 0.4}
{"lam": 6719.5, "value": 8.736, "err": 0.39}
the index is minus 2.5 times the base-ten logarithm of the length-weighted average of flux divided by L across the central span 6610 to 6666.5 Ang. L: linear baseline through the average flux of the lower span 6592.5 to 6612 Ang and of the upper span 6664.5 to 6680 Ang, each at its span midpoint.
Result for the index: 0.03 mag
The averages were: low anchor 8.64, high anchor 8.53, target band 8.38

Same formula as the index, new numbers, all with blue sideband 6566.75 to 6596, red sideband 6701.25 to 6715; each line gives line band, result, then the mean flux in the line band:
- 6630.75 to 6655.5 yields 0.03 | 8.45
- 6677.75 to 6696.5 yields 0.01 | 8.5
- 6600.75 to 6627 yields 0.04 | 8.49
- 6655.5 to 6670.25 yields 0.04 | 8.37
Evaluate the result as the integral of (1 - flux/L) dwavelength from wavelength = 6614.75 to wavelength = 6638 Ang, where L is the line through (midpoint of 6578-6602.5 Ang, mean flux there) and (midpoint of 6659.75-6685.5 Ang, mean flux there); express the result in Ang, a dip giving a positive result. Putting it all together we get 1.0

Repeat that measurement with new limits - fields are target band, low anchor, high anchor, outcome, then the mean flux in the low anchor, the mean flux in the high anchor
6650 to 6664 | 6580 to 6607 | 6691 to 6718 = 0.4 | 8.78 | 8.54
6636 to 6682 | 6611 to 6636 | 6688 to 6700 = -0.4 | 8.26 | 8.6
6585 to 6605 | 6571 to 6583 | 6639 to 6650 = 0.3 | 8.91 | 8.54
